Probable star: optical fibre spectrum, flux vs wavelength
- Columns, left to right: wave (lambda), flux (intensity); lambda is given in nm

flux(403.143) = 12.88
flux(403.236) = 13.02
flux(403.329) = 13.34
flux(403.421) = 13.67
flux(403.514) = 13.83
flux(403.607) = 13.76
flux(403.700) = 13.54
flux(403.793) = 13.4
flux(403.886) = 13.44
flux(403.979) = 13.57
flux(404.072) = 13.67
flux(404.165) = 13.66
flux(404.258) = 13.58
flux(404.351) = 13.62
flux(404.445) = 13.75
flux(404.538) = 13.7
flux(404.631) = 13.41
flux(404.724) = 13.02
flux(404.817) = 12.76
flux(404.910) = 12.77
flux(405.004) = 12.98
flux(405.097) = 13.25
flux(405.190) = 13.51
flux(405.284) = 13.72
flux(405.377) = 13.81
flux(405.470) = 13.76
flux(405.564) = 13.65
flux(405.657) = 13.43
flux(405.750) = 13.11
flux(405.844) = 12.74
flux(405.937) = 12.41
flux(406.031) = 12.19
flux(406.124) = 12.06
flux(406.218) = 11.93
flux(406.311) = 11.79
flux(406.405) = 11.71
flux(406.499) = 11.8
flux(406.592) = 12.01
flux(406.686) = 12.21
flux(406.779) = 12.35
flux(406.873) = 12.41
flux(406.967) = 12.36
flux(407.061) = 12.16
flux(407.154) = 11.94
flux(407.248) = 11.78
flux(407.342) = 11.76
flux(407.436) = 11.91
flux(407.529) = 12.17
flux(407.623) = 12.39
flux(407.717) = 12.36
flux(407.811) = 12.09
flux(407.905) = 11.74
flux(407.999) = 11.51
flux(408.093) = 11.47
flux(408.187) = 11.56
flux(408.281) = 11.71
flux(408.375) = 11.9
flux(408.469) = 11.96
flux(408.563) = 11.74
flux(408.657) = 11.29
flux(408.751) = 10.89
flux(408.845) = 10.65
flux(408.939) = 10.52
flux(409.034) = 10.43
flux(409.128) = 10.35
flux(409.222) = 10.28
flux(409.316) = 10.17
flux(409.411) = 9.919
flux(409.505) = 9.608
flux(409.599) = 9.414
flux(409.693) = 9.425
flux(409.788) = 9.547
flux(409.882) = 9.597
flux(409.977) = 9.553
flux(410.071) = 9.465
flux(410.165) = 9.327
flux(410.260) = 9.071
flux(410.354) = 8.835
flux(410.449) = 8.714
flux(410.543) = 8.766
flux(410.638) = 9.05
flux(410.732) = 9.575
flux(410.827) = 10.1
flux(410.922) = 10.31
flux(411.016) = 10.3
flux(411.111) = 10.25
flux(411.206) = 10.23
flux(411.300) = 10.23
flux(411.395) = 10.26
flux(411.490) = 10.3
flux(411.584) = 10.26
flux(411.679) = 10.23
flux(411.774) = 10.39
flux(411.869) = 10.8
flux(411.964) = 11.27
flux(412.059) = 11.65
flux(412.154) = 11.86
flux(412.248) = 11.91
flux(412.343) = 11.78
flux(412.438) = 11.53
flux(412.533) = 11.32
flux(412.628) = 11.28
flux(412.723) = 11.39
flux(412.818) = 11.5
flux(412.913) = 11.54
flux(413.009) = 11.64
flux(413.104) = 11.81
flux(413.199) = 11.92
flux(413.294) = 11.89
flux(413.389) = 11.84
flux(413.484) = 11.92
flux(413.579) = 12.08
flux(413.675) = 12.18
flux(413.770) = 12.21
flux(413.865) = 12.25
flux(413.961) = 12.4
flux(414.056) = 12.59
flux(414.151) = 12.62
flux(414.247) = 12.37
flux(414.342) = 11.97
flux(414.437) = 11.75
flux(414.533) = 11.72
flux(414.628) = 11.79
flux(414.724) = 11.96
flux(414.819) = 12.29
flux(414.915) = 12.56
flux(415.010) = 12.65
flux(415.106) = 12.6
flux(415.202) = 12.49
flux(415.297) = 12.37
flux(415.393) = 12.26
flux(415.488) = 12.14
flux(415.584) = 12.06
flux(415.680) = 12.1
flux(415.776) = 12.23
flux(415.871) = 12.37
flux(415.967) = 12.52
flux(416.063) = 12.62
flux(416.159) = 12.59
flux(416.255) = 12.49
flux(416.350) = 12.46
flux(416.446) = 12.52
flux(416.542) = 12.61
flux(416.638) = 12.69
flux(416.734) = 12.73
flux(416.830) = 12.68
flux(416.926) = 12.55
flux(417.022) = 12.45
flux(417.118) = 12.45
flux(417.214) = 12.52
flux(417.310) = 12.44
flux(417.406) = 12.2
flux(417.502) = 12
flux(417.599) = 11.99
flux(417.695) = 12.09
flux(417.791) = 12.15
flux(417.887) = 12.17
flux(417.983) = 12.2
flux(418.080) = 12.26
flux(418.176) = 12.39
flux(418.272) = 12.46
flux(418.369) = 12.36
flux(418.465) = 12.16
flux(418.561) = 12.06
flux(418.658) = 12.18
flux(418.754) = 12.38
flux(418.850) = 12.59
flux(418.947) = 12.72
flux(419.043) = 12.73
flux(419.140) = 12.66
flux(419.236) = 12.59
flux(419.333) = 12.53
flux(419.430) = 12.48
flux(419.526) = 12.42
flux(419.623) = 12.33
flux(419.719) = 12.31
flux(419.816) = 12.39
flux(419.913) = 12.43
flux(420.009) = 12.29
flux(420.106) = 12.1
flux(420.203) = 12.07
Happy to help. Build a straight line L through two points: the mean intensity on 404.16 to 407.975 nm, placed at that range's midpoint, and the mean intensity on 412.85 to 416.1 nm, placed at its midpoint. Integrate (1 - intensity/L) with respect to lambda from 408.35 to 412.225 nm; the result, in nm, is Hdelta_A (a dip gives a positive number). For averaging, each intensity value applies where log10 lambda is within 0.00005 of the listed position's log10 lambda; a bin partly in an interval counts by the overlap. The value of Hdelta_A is 0.69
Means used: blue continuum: 12.7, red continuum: 12.2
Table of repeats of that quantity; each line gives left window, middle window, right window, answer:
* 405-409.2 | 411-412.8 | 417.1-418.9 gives 0.18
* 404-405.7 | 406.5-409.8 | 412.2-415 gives 0.40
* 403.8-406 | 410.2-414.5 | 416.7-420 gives 0.58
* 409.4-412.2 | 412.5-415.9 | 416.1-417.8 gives -0.22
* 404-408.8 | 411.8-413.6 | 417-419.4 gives 0.12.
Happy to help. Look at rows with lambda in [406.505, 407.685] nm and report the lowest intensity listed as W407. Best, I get 11.76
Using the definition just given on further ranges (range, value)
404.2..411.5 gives 8.714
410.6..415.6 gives 9.05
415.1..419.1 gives 11.99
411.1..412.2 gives 10.23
